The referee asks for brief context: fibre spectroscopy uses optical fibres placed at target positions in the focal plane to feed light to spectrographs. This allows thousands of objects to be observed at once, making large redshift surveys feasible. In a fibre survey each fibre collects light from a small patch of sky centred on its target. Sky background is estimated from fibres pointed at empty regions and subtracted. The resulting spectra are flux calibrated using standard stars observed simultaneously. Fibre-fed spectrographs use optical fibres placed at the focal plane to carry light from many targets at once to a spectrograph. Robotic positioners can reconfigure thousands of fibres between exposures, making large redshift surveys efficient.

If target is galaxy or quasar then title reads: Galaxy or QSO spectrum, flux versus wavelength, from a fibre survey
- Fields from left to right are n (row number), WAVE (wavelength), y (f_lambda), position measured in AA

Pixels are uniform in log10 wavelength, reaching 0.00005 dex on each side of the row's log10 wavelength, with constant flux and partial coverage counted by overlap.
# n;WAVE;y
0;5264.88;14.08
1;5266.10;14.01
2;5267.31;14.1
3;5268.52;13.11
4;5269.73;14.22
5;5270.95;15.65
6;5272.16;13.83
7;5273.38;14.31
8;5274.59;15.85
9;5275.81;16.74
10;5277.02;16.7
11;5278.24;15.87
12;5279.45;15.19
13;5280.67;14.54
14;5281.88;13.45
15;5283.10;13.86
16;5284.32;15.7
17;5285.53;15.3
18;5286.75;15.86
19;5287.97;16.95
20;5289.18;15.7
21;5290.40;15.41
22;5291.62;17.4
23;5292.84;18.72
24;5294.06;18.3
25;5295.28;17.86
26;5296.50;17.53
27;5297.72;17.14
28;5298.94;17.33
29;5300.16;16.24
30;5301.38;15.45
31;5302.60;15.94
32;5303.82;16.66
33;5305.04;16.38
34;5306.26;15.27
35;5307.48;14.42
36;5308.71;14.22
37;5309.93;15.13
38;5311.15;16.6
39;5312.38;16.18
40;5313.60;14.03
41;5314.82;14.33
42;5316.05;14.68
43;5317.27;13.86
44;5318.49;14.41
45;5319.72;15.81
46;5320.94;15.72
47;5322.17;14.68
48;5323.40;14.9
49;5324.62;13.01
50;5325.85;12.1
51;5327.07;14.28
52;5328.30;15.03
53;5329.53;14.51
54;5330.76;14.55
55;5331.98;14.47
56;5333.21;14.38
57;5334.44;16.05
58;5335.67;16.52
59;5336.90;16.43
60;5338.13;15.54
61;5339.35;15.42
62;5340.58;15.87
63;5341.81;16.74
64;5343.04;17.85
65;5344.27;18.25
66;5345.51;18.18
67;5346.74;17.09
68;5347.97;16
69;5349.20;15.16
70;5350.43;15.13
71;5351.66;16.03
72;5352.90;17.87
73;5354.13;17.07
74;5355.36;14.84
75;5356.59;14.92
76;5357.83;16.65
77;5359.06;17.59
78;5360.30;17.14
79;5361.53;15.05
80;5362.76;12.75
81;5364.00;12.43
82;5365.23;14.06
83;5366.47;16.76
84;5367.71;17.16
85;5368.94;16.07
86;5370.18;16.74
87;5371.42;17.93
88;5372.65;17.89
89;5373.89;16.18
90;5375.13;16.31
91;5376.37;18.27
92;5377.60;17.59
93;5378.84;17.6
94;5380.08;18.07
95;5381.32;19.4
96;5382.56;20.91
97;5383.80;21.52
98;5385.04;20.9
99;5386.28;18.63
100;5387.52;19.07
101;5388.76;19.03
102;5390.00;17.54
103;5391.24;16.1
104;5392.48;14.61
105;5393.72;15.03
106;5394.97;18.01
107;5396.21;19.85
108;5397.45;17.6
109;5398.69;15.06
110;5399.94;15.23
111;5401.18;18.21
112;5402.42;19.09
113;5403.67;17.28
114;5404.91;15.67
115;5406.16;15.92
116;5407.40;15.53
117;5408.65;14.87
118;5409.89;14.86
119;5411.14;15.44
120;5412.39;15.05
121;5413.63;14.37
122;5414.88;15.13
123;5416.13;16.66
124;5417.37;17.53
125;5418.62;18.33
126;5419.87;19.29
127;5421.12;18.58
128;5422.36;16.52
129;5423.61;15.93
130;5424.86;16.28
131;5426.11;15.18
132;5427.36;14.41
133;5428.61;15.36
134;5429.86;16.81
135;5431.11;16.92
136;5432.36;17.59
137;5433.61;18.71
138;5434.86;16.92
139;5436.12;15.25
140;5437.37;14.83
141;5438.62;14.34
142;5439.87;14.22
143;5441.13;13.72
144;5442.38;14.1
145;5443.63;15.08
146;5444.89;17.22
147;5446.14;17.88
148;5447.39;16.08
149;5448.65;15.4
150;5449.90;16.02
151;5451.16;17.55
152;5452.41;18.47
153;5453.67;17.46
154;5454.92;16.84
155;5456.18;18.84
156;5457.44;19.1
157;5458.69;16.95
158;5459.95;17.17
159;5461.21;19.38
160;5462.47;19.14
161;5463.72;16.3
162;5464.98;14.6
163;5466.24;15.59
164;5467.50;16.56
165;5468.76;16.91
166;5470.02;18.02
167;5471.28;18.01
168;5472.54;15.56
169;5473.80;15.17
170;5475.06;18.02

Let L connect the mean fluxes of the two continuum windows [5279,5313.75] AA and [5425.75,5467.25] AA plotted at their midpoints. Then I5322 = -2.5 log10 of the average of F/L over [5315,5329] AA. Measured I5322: 0.12 mag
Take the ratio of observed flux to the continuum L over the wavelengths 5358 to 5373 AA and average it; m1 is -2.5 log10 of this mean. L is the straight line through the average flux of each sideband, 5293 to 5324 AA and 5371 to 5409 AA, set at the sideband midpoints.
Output 0.072 mag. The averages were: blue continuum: 15.8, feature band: 16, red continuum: 17.6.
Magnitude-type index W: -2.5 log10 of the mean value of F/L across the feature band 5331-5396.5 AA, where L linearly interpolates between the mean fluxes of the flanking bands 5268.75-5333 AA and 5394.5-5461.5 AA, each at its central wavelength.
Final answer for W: -0.056 mag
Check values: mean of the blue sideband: 15.4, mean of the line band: 16.8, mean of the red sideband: 16.5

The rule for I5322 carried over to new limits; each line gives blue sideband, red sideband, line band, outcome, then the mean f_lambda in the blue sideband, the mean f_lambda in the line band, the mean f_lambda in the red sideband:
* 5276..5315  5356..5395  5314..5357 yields 0.07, 16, 15.5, 17.1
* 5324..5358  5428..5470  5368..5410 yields -0.09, 15.7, 17.5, 16.6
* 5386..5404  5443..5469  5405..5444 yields 0.08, 17.3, 15.9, 17.1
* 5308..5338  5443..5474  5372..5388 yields -0.18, 14.8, 18.6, 17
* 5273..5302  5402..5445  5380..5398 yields -0.15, 16.2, 18.4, 16.1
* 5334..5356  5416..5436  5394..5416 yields 0.03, 16.5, 16.3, 16.9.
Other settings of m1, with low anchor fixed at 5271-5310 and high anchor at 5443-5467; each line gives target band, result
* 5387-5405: -0.033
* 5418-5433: 0.008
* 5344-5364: 0.020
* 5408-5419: 0.071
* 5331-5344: 0.020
